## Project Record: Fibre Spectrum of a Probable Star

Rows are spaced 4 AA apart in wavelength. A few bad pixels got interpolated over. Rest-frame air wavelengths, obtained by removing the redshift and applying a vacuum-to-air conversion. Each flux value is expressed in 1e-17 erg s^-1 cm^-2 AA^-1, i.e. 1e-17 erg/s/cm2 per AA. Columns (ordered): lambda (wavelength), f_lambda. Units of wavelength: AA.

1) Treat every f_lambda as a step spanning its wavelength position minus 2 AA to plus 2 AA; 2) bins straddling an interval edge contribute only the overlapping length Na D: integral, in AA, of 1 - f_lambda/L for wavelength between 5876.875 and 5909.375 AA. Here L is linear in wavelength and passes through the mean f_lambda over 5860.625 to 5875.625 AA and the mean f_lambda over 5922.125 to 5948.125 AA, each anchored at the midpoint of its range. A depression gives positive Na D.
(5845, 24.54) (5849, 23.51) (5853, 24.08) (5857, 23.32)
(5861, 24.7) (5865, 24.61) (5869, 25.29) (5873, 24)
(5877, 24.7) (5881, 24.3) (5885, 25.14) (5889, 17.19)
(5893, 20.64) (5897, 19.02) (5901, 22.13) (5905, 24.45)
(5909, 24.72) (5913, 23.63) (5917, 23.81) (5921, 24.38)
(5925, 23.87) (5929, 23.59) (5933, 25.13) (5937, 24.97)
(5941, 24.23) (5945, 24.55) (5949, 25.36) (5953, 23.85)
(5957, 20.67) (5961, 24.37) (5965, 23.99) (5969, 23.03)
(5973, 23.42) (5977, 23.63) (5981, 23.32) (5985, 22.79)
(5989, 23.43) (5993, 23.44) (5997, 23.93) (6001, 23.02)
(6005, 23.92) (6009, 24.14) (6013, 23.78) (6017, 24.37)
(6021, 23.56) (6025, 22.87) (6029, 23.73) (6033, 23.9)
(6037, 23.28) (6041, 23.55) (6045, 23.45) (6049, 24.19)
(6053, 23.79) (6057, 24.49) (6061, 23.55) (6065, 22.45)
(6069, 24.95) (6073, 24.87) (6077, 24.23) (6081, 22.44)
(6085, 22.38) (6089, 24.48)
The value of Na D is 3.1 AA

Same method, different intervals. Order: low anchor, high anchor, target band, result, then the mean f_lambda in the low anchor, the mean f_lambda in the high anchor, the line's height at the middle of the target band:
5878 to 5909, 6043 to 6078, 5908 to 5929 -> -1.51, 22.1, 24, 22.4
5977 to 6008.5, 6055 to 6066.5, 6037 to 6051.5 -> -0.09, 23.5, 23.5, 23.5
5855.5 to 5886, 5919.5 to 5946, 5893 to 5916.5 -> 1.70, 24.5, 24.4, 24.4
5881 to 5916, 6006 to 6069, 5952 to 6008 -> -0.54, 22.3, 23.7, 23.1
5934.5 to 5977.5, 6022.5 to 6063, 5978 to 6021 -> 0.27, 23.8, 23.7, 23.8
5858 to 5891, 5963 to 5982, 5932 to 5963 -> -0.74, 23.7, 23.5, 23.5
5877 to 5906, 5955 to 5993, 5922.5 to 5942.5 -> -1.59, 21.9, 23.2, 22.6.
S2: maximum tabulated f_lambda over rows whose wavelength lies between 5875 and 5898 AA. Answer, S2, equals 25.14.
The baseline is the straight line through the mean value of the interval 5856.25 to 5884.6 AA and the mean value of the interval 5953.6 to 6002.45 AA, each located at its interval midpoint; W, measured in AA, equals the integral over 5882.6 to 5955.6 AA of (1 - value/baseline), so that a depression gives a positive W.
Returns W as 1.8 AA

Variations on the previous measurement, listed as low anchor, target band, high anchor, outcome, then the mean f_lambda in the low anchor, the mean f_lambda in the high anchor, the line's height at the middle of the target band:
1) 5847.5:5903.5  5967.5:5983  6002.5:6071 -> 0.1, 23.1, 23.8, 23.5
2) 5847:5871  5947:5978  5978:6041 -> 0.3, 24.3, 23.6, 23.8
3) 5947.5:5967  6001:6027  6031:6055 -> -0.1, 23.6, 23.7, 23.7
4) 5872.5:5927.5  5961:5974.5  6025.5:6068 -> -0.2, 23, 23.6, 23.3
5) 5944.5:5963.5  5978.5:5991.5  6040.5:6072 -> 0.3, 23.7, 23.8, 23.7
